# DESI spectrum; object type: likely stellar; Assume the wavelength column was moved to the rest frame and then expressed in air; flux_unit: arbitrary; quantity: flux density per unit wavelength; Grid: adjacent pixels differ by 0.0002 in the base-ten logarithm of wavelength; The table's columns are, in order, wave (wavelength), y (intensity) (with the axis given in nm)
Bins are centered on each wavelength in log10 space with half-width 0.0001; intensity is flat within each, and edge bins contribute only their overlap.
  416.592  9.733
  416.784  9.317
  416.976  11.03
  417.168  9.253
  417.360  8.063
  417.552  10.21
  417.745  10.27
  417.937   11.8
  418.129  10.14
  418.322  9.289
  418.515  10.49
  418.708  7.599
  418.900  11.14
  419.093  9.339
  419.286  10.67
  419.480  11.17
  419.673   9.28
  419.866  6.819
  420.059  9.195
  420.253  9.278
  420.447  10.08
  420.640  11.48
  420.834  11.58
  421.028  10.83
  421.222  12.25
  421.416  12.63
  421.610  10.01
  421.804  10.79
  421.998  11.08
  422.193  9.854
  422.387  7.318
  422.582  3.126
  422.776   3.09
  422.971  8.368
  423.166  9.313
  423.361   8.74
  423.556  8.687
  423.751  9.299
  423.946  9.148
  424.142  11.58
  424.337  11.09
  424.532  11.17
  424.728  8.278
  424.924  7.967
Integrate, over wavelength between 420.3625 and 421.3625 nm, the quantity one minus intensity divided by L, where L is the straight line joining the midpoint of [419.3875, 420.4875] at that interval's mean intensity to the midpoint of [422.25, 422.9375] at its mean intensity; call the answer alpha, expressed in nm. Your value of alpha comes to -0.45 nm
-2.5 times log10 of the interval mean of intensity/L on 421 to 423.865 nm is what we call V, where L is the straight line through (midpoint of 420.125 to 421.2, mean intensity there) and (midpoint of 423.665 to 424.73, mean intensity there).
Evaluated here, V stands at 0.17 mag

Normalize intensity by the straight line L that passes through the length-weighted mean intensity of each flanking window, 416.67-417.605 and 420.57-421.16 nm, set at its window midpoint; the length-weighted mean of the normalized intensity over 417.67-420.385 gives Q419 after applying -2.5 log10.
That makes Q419 0.07 mag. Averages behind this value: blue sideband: 9.55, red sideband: 11.3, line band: 9.75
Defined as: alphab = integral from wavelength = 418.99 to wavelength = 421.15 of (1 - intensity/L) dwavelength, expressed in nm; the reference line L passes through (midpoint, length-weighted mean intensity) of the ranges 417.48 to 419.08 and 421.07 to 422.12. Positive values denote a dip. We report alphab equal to 0.15 nm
